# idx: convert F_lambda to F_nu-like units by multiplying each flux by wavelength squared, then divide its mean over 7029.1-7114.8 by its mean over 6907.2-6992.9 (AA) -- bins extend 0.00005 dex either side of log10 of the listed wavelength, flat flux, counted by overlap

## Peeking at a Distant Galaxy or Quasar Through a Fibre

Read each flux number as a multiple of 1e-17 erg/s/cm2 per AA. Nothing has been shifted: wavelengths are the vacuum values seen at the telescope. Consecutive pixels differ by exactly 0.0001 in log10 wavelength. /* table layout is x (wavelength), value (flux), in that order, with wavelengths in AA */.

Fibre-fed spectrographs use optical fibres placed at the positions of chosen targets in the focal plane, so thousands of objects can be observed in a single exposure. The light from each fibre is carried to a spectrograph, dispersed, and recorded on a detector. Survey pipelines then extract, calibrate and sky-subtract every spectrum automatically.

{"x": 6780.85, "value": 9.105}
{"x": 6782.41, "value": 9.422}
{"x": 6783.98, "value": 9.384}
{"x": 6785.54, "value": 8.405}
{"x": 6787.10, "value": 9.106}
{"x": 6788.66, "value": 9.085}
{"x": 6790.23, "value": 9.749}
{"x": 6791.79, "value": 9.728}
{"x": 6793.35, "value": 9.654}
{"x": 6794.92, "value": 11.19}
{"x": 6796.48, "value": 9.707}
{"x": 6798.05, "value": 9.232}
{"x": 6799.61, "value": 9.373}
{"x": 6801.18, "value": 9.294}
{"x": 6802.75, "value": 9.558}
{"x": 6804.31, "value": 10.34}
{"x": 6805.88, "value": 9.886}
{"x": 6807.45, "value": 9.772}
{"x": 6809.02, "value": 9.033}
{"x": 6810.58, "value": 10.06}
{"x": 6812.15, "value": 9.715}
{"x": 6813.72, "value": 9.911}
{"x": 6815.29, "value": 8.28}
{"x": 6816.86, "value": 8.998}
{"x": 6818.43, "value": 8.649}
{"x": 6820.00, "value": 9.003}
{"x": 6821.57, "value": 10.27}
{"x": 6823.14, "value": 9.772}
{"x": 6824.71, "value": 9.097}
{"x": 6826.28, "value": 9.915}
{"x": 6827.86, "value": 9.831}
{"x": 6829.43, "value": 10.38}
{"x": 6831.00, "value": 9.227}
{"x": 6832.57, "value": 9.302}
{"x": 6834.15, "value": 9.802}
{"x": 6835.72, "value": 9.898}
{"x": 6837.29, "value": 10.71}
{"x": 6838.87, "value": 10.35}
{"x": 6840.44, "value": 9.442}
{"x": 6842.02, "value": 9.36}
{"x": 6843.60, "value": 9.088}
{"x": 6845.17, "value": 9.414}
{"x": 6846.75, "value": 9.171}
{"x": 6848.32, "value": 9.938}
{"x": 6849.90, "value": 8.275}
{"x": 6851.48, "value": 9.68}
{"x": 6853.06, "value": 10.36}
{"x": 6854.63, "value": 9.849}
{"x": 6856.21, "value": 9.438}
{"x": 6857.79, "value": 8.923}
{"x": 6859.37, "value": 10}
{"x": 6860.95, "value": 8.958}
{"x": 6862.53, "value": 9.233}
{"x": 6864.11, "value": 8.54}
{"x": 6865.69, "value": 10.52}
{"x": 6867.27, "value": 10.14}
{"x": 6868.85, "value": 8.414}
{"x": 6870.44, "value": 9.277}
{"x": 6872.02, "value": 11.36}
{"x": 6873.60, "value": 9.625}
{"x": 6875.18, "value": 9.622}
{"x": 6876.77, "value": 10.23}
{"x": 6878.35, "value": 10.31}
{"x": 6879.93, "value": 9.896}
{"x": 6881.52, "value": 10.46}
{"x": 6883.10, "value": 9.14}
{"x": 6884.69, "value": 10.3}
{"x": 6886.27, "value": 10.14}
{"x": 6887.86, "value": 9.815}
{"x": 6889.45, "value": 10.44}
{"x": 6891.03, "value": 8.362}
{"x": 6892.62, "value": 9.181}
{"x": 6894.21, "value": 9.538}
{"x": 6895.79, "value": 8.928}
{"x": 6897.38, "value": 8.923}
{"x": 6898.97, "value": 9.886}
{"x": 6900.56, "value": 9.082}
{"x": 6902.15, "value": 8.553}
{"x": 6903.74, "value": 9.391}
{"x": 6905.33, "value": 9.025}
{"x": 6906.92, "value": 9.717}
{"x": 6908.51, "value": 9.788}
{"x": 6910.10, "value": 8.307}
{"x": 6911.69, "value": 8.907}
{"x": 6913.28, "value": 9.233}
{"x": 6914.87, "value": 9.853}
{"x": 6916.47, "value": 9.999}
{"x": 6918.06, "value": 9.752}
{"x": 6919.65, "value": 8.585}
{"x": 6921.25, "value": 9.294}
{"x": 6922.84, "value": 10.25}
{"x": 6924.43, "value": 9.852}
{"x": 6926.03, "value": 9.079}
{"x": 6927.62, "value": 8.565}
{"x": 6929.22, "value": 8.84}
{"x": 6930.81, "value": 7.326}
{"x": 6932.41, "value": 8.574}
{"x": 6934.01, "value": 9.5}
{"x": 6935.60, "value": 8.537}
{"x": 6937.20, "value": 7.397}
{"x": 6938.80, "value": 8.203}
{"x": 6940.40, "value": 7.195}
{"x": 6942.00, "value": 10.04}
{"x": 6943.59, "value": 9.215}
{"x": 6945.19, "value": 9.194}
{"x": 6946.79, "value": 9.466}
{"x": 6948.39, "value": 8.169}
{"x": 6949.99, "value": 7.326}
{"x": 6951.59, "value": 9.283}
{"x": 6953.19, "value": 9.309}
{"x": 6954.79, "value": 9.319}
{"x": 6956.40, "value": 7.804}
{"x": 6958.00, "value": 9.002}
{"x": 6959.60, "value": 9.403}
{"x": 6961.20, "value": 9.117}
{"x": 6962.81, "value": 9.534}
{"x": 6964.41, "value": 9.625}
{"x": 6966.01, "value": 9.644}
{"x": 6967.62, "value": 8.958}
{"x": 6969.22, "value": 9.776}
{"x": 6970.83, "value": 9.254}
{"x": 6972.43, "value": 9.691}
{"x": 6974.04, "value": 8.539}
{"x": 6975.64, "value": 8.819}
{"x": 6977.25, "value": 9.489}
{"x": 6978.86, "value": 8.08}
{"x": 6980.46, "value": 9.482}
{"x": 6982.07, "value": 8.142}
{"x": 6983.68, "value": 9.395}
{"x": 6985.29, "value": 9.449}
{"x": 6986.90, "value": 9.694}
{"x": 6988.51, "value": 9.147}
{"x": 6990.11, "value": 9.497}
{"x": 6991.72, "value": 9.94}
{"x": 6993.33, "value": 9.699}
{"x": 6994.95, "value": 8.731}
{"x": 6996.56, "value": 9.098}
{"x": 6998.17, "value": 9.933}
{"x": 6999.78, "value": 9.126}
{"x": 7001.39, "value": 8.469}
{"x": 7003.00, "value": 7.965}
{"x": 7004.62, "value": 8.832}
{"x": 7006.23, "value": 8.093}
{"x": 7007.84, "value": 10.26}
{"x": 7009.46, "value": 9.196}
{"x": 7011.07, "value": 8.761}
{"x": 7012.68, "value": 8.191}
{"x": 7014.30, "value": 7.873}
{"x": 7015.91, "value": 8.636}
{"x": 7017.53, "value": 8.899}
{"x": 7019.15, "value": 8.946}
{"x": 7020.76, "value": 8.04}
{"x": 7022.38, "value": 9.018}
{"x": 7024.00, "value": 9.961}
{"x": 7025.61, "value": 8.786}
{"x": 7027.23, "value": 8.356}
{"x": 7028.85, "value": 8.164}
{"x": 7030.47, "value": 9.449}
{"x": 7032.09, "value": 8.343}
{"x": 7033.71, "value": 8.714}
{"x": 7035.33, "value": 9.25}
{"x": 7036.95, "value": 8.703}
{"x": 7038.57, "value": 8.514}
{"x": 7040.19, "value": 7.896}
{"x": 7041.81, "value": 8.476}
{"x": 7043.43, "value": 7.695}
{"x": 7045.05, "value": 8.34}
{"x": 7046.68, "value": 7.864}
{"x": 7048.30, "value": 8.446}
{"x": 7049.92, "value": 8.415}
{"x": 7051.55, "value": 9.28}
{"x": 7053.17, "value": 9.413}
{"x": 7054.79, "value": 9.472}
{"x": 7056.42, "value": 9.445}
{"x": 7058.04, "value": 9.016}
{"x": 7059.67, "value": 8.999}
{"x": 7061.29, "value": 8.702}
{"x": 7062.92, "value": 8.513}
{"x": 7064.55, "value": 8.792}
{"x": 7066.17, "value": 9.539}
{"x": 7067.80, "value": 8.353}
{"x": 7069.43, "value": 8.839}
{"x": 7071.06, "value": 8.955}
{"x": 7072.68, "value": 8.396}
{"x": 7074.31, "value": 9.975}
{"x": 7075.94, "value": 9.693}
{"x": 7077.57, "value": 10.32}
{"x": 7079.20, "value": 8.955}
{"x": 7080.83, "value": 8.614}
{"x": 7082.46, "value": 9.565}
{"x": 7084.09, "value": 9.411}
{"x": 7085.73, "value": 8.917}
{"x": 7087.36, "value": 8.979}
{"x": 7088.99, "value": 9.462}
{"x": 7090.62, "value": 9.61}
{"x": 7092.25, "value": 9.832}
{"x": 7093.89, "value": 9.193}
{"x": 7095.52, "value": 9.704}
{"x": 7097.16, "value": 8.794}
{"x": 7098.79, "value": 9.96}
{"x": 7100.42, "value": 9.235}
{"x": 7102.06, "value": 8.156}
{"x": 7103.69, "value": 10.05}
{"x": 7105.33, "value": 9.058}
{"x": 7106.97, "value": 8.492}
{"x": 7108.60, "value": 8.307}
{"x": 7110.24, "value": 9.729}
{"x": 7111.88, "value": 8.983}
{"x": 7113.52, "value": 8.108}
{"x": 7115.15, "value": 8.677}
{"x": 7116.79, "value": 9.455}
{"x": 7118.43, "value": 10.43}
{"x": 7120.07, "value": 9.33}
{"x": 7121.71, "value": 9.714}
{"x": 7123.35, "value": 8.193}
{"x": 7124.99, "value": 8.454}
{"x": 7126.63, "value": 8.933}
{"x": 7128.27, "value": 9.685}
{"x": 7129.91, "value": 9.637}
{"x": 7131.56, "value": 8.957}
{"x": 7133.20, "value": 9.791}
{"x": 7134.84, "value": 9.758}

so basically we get 1.03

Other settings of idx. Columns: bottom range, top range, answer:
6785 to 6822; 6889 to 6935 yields 1.00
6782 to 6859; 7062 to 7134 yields 1.04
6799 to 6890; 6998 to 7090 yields 0.97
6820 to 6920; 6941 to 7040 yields 0.97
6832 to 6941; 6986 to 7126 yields 1.01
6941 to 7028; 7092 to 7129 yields 1.05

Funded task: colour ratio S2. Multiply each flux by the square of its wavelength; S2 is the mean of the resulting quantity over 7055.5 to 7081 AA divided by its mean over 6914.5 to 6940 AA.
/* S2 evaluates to 1.06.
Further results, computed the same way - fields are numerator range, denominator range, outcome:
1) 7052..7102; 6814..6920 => 1.03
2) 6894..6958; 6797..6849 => 0.97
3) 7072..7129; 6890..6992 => 1.06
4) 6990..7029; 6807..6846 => 0.98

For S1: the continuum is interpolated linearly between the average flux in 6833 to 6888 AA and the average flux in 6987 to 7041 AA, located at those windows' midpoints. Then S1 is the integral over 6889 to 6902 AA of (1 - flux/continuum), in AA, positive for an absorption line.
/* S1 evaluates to 0.4 AA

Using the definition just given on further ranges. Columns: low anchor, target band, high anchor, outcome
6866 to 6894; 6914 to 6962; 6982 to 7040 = 2.6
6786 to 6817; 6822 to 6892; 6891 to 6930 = -2.0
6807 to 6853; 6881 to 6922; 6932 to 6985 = -0.9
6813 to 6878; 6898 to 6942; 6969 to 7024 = 1.4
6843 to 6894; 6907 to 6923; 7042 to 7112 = 0.2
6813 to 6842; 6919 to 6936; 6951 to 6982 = 0.6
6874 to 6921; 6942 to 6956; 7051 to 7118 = 0.7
